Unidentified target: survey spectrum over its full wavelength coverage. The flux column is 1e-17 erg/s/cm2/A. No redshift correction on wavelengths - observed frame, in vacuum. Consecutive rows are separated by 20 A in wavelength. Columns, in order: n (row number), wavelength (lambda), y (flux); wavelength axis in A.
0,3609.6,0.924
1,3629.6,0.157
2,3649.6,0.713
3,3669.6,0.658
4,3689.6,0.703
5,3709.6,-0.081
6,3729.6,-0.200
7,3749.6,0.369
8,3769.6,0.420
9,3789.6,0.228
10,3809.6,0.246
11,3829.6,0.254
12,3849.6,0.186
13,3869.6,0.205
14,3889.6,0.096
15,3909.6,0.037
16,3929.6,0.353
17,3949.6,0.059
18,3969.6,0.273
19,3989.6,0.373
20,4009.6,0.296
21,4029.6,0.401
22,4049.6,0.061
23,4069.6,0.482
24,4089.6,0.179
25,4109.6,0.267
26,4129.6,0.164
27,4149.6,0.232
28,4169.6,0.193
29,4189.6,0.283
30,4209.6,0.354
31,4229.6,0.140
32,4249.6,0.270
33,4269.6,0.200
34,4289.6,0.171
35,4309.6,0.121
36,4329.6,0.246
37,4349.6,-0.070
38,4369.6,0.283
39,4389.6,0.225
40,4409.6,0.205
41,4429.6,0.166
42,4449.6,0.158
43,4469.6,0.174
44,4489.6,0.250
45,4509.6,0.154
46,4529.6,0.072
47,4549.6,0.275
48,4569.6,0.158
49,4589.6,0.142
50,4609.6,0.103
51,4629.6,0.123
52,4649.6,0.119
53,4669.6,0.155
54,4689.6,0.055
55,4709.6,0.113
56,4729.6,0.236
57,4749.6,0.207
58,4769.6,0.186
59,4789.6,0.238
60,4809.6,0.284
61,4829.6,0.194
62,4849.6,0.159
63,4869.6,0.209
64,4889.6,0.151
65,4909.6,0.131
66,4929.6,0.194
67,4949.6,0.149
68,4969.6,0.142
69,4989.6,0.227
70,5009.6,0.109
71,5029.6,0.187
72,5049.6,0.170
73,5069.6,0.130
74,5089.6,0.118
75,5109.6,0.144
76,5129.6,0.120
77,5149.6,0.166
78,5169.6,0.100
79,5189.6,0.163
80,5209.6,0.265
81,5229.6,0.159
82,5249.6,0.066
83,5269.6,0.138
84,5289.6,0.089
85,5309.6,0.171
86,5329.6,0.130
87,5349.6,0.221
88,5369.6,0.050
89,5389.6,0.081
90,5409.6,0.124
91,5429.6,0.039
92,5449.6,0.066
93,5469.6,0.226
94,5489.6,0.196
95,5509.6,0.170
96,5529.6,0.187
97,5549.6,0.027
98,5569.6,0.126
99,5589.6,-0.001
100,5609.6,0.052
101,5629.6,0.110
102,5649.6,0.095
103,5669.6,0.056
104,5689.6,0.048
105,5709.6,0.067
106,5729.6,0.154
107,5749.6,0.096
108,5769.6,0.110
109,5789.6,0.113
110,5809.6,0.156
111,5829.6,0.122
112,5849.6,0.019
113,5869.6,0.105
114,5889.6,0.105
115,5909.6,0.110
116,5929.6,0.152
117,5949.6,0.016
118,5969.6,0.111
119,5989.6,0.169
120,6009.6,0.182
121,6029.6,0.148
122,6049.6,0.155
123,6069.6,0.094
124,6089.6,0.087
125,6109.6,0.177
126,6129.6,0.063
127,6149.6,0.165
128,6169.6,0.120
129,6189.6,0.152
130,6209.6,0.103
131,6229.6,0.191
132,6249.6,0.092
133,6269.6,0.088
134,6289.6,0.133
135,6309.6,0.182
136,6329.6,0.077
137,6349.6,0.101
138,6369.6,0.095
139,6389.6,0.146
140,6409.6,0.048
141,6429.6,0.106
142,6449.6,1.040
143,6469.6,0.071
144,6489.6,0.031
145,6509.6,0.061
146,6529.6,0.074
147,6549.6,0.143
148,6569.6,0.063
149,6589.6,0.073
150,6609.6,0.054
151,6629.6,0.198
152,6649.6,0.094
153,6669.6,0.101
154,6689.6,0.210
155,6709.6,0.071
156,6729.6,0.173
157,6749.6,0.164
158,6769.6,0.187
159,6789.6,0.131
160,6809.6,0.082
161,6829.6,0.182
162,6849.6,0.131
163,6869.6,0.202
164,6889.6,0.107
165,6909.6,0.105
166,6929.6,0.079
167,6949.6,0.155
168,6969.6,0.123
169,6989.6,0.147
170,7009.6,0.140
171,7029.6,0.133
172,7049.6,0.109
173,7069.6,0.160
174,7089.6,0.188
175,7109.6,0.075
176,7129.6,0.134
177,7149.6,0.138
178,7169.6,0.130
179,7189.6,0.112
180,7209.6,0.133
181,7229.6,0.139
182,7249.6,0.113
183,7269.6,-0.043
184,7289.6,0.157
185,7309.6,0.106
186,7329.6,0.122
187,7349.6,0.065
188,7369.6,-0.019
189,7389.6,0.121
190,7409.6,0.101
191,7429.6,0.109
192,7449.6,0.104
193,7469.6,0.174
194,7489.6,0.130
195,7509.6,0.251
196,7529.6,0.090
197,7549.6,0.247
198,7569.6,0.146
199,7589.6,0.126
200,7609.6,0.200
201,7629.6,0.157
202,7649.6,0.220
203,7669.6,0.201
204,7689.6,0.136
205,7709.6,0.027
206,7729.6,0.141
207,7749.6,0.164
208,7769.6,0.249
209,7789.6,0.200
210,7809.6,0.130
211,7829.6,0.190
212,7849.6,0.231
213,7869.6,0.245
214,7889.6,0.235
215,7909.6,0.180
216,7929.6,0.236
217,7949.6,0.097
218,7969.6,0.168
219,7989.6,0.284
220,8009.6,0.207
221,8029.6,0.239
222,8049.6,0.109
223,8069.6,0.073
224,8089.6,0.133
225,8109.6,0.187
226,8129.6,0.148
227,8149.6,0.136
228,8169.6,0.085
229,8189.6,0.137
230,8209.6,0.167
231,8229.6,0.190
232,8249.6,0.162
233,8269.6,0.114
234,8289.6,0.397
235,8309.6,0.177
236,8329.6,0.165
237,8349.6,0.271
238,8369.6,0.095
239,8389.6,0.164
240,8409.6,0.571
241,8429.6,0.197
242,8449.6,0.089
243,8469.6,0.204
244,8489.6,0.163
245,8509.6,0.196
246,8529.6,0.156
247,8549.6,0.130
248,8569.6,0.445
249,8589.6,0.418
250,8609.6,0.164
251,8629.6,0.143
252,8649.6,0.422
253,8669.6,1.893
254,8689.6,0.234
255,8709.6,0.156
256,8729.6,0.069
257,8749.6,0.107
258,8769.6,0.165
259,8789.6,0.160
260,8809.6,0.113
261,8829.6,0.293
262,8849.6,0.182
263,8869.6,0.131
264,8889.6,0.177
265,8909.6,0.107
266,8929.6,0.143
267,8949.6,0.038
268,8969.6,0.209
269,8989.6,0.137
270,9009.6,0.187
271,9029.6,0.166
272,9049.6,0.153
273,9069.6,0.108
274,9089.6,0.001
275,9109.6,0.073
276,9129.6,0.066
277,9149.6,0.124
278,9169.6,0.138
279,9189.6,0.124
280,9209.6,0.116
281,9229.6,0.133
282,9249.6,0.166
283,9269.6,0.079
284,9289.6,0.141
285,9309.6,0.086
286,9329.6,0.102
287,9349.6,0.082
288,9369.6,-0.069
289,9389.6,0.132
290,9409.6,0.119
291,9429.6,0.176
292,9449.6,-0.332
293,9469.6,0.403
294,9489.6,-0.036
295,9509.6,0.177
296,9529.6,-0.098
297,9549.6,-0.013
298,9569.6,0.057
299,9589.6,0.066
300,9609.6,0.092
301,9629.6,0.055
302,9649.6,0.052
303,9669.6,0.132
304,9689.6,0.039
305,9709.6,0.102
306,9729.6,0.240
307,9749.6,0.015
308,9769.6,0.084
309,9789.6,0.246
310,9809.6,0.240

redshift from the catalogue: 0.730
